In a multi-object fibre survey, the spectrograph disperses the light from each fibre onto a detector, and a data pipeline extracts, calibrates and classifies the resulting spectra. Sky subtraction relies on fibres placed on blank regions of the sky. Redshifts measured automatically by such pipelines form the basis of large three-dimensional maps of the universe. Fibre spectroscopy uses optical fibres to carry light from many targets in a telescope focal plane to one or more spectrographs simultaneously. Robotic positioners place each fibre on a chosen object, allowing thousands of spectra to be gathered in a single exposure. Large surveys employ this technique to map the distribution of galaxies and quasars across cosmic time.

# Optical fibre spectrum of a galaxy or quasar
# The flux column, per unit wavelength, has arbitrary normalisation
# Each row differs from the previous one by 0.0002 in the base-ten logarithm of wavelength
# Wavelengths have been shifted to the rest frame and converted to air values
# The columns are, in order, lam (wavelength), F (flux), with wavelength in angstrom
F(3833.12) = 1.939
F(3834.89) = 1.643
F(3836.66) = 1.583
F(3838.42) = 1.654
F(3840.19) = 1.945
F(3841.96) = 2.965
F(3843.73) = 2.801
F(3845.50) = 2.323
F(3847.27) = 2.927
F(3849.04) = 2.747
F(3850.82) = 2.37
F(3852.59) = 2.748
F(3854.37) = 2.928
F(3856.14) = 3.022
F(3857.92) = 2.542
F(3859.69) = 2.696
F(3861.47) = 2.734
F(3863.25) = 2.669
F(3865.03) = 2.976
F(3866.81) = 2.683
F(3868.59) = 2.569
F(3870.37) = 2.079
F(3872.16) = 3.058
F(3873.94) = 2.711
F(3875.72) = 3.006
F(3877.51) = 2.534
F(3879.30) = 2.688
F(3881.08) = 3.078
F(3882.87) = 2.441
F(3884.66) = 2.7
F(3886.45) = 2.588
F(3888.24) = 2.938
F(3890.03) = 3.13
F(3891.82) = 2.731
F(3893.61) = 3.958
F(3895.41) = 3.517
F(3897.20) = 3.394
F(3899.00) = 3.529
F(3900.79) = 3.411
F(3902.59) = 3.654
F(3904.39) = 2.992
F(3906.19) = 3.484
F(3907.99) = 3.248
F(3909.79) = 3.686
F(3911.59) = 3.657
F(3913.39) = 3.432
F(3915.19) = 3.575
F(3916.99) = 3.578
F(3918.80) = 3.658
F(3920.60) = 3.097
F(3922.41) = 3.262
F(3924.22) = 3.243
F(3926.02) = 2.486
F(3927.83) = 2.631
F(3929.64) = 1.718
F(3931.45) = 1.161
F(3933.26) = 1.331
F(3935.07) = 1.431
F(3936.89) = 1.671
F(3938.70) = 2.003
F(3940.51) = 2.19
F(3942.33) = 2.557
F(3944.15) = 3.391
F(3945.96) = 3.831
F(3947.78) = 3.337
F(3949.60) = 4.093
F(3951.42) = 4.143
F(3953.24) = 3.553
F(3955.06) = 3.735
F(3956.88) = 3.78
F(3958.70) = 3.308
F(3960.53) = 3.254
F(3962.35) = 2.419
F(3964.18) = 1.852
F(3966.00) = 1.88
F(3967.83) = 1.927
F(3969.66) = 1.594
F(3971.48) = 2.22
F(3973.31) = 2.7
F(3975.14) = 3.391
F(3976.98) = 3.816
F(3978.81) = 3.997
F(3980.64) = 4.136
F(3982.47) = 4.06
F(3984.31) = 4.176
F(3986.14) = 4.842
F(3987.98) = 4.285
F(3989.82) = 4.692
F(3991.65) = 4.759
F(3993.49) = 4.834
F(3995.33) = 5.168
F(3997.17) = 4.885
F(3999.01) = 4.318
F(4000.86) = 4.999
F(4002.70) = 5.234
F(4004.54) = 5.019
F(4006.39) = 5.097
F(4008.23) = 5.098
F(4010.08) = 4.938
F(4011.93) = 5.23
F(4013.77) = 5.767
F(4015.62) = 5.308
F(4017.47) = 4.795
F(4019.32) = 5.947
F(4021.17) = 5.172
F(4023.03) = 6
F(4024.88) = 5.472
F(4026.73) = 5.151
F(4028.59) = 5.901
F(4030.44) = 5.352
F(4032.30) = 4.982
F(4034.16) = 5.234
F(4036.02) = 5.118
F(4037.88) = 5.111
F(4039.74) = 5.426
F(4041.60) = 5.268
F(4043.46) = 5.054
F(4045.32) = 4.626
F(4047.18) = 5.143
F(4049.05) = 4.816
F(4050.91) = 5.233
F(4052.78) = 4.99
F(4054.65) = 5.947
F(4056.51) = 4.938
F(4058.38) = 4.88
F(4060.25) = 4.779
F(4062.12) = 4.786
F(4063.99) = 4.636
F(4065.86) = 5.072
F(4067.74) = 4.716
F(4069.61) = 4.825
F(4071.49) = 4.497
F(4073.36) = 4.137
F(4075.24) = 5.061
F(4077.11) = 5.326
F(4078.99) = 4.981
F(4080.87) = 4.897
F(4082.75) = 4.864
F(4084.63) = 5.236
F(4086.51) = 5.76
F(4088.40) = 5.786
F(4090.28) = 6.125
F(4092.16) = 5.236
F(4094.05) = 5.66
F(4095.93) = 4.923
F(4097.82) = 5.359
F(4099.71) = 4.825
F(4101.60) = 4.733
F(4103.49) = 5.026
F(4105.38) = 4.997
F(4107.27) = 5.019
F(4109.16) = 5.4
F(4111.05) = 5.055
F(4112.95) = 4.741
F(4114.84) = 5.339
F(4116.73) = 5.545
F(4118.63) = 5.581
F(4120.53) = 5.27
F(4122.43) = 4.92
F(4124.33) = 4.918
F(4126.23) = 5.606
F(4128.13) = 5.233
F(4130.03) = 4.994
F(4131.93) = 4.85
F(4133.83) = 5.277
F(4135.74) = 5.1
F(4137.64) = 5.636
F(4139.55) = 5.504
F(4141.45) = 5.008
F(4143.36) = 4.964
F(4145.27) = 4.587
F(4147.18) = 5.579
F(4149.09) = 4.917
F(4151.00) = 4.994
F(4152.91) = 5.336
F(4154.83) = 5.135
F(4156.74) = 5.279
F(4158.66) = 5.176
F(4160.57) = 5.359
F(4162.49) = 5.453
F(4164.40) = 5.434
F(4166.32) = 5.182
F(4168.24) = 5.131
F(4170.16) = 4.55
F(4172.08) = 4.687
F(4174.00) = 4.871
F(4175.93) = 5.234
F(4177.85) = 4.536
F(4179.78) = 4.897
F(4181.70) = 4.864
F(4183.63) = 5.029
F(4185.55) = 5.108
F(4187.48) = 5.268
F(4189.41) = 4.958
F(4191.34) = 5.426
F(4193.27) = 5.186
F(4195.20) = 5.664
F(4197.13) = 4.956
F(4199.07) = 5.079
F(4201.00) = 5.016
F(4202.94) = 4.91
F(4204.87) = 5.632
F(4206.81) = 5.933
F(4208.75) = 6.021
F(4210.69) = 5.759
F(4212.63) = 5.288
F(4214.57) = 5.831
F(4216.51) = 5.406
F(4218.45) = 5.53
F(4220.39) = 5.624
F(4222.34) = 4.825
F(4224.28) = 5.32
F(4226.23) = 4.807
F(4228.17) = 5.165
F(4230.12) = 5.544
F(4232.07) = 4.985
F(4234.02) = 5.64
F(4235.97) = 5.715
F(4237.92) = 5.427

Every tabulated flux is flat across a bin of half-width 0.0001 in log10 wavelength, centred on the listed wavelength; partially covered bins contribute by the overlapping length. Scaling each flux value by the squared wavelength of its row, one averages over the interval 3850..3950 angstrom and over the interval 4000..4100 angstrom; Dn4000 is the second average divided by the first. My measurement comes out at 1.93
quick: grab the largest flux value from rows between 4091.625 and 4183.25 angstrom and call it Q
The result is 5.66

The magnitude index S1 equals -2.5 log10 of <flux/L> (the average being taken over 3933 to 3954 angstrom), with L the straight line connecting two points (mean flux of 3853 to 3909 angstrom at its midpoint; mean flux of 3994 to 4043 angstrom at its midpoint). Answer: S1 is 0.379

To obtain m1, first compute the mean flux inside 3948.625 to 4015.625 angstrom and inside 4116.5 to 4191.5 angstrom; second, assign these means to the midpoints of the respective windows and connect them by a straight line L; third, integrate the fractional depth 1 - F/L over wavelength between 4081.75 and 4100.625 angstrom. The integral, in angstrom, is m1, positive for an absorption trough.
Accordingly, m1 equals -2.7 angstrom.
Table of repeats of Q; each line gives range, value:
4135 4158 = 5.636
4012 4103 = 6.125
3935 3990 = 4.842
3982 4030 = 6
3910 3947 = 3.831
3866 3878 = 3.058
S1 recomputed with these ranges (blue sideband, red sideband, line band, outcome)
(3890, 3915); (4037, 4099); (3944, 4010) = 0.09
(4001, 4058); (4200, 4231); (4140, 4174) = 0.05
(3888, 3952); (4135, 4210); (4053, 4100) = -0.17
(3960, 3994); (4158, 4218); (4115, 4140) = -0.12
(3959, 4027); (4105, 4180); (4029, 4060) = -0.13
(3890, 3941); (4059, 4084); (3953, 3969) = 0.23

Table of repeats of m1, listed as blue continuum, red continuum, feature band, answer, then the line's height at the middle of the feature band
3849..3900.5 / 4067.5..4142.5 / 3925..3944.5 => 8.12 angstrom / 3.46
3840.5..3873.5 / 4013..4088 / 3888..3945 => 7.96 angstrom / 3.45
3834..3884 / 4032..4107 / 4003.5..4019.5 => -3.00 angstrom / 4.39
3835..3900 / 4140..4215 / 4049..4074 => -3.64 angstrom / 4.27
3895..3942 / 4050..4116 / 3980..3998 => -3.61 angstrom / 3.82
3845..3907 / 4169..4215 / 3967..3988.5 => 1.37 angstrom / 3.64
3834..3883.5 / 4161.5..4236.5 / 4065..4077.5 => -1.59 angstrom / 4.24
